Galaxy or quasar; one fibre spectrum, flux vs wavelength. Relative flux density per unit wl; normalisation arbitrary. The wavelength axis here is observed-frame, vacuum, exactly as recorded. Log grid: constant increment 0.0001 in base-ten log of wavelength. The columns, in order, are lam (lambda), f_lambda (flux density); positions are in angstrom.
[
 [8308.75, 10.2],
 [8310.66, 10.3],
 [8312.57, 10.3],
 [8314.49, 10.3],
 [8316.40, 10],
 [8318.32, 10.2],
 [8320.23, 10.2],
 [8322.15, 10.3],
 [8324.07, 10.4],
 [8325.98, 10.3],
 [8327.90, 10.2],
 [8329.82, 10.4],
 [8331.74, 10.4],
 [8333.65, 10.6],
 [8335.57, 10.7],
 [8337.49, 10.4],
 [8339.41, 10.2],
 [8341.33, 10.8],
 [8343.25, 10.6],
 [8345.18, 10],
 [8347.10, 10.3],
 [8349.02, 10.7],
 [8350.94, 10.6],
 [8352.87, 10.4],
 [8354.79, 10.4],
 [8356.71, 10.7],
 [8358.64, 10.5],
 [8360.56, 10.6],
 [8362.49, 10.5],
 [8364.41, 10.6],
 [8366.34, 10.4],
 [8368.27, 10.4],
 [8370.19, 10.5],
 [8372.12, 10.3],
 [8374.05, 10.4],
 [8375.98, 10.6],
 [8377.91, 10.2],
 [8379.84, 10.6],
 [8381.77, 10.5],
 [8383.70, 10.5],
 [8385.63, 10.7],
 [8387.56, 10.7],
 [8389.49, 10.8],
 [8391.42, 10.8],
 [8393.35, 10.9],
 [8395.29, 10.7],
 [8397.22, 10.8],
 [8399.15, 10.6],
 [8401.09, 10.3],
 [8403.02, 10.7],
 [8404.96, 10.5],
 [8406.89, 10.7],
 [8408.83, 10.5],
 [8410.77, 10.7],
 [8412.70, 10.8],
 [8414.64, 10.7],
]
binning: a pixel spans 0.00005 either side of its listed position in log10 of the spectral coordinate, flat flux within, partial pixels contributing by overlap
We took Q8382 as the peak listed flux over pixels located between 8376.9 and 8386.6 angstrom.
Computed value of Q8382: 10.7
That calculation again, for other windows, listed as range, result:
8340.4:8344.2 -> 10.8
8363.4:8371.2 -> 10.6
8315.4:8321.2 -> 10.2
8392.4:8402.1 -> 10.9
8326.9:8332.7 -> 10.4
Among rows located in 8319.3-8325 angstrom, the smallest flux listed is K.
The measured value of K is 10.2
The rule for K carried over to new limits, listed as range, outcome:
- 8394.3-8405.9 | 10.3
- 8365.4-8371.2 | 10.4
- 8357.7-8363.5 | 10.5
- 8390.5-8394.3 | 10.8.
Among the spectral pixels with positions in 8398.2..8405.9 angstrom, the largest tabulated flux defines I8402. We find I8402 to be 10.7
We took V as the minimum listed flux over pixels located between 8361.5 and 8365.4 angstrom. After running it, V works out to 10.5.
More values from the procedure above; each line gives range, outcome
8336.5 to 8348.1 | 10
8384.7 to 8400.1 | 10.6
